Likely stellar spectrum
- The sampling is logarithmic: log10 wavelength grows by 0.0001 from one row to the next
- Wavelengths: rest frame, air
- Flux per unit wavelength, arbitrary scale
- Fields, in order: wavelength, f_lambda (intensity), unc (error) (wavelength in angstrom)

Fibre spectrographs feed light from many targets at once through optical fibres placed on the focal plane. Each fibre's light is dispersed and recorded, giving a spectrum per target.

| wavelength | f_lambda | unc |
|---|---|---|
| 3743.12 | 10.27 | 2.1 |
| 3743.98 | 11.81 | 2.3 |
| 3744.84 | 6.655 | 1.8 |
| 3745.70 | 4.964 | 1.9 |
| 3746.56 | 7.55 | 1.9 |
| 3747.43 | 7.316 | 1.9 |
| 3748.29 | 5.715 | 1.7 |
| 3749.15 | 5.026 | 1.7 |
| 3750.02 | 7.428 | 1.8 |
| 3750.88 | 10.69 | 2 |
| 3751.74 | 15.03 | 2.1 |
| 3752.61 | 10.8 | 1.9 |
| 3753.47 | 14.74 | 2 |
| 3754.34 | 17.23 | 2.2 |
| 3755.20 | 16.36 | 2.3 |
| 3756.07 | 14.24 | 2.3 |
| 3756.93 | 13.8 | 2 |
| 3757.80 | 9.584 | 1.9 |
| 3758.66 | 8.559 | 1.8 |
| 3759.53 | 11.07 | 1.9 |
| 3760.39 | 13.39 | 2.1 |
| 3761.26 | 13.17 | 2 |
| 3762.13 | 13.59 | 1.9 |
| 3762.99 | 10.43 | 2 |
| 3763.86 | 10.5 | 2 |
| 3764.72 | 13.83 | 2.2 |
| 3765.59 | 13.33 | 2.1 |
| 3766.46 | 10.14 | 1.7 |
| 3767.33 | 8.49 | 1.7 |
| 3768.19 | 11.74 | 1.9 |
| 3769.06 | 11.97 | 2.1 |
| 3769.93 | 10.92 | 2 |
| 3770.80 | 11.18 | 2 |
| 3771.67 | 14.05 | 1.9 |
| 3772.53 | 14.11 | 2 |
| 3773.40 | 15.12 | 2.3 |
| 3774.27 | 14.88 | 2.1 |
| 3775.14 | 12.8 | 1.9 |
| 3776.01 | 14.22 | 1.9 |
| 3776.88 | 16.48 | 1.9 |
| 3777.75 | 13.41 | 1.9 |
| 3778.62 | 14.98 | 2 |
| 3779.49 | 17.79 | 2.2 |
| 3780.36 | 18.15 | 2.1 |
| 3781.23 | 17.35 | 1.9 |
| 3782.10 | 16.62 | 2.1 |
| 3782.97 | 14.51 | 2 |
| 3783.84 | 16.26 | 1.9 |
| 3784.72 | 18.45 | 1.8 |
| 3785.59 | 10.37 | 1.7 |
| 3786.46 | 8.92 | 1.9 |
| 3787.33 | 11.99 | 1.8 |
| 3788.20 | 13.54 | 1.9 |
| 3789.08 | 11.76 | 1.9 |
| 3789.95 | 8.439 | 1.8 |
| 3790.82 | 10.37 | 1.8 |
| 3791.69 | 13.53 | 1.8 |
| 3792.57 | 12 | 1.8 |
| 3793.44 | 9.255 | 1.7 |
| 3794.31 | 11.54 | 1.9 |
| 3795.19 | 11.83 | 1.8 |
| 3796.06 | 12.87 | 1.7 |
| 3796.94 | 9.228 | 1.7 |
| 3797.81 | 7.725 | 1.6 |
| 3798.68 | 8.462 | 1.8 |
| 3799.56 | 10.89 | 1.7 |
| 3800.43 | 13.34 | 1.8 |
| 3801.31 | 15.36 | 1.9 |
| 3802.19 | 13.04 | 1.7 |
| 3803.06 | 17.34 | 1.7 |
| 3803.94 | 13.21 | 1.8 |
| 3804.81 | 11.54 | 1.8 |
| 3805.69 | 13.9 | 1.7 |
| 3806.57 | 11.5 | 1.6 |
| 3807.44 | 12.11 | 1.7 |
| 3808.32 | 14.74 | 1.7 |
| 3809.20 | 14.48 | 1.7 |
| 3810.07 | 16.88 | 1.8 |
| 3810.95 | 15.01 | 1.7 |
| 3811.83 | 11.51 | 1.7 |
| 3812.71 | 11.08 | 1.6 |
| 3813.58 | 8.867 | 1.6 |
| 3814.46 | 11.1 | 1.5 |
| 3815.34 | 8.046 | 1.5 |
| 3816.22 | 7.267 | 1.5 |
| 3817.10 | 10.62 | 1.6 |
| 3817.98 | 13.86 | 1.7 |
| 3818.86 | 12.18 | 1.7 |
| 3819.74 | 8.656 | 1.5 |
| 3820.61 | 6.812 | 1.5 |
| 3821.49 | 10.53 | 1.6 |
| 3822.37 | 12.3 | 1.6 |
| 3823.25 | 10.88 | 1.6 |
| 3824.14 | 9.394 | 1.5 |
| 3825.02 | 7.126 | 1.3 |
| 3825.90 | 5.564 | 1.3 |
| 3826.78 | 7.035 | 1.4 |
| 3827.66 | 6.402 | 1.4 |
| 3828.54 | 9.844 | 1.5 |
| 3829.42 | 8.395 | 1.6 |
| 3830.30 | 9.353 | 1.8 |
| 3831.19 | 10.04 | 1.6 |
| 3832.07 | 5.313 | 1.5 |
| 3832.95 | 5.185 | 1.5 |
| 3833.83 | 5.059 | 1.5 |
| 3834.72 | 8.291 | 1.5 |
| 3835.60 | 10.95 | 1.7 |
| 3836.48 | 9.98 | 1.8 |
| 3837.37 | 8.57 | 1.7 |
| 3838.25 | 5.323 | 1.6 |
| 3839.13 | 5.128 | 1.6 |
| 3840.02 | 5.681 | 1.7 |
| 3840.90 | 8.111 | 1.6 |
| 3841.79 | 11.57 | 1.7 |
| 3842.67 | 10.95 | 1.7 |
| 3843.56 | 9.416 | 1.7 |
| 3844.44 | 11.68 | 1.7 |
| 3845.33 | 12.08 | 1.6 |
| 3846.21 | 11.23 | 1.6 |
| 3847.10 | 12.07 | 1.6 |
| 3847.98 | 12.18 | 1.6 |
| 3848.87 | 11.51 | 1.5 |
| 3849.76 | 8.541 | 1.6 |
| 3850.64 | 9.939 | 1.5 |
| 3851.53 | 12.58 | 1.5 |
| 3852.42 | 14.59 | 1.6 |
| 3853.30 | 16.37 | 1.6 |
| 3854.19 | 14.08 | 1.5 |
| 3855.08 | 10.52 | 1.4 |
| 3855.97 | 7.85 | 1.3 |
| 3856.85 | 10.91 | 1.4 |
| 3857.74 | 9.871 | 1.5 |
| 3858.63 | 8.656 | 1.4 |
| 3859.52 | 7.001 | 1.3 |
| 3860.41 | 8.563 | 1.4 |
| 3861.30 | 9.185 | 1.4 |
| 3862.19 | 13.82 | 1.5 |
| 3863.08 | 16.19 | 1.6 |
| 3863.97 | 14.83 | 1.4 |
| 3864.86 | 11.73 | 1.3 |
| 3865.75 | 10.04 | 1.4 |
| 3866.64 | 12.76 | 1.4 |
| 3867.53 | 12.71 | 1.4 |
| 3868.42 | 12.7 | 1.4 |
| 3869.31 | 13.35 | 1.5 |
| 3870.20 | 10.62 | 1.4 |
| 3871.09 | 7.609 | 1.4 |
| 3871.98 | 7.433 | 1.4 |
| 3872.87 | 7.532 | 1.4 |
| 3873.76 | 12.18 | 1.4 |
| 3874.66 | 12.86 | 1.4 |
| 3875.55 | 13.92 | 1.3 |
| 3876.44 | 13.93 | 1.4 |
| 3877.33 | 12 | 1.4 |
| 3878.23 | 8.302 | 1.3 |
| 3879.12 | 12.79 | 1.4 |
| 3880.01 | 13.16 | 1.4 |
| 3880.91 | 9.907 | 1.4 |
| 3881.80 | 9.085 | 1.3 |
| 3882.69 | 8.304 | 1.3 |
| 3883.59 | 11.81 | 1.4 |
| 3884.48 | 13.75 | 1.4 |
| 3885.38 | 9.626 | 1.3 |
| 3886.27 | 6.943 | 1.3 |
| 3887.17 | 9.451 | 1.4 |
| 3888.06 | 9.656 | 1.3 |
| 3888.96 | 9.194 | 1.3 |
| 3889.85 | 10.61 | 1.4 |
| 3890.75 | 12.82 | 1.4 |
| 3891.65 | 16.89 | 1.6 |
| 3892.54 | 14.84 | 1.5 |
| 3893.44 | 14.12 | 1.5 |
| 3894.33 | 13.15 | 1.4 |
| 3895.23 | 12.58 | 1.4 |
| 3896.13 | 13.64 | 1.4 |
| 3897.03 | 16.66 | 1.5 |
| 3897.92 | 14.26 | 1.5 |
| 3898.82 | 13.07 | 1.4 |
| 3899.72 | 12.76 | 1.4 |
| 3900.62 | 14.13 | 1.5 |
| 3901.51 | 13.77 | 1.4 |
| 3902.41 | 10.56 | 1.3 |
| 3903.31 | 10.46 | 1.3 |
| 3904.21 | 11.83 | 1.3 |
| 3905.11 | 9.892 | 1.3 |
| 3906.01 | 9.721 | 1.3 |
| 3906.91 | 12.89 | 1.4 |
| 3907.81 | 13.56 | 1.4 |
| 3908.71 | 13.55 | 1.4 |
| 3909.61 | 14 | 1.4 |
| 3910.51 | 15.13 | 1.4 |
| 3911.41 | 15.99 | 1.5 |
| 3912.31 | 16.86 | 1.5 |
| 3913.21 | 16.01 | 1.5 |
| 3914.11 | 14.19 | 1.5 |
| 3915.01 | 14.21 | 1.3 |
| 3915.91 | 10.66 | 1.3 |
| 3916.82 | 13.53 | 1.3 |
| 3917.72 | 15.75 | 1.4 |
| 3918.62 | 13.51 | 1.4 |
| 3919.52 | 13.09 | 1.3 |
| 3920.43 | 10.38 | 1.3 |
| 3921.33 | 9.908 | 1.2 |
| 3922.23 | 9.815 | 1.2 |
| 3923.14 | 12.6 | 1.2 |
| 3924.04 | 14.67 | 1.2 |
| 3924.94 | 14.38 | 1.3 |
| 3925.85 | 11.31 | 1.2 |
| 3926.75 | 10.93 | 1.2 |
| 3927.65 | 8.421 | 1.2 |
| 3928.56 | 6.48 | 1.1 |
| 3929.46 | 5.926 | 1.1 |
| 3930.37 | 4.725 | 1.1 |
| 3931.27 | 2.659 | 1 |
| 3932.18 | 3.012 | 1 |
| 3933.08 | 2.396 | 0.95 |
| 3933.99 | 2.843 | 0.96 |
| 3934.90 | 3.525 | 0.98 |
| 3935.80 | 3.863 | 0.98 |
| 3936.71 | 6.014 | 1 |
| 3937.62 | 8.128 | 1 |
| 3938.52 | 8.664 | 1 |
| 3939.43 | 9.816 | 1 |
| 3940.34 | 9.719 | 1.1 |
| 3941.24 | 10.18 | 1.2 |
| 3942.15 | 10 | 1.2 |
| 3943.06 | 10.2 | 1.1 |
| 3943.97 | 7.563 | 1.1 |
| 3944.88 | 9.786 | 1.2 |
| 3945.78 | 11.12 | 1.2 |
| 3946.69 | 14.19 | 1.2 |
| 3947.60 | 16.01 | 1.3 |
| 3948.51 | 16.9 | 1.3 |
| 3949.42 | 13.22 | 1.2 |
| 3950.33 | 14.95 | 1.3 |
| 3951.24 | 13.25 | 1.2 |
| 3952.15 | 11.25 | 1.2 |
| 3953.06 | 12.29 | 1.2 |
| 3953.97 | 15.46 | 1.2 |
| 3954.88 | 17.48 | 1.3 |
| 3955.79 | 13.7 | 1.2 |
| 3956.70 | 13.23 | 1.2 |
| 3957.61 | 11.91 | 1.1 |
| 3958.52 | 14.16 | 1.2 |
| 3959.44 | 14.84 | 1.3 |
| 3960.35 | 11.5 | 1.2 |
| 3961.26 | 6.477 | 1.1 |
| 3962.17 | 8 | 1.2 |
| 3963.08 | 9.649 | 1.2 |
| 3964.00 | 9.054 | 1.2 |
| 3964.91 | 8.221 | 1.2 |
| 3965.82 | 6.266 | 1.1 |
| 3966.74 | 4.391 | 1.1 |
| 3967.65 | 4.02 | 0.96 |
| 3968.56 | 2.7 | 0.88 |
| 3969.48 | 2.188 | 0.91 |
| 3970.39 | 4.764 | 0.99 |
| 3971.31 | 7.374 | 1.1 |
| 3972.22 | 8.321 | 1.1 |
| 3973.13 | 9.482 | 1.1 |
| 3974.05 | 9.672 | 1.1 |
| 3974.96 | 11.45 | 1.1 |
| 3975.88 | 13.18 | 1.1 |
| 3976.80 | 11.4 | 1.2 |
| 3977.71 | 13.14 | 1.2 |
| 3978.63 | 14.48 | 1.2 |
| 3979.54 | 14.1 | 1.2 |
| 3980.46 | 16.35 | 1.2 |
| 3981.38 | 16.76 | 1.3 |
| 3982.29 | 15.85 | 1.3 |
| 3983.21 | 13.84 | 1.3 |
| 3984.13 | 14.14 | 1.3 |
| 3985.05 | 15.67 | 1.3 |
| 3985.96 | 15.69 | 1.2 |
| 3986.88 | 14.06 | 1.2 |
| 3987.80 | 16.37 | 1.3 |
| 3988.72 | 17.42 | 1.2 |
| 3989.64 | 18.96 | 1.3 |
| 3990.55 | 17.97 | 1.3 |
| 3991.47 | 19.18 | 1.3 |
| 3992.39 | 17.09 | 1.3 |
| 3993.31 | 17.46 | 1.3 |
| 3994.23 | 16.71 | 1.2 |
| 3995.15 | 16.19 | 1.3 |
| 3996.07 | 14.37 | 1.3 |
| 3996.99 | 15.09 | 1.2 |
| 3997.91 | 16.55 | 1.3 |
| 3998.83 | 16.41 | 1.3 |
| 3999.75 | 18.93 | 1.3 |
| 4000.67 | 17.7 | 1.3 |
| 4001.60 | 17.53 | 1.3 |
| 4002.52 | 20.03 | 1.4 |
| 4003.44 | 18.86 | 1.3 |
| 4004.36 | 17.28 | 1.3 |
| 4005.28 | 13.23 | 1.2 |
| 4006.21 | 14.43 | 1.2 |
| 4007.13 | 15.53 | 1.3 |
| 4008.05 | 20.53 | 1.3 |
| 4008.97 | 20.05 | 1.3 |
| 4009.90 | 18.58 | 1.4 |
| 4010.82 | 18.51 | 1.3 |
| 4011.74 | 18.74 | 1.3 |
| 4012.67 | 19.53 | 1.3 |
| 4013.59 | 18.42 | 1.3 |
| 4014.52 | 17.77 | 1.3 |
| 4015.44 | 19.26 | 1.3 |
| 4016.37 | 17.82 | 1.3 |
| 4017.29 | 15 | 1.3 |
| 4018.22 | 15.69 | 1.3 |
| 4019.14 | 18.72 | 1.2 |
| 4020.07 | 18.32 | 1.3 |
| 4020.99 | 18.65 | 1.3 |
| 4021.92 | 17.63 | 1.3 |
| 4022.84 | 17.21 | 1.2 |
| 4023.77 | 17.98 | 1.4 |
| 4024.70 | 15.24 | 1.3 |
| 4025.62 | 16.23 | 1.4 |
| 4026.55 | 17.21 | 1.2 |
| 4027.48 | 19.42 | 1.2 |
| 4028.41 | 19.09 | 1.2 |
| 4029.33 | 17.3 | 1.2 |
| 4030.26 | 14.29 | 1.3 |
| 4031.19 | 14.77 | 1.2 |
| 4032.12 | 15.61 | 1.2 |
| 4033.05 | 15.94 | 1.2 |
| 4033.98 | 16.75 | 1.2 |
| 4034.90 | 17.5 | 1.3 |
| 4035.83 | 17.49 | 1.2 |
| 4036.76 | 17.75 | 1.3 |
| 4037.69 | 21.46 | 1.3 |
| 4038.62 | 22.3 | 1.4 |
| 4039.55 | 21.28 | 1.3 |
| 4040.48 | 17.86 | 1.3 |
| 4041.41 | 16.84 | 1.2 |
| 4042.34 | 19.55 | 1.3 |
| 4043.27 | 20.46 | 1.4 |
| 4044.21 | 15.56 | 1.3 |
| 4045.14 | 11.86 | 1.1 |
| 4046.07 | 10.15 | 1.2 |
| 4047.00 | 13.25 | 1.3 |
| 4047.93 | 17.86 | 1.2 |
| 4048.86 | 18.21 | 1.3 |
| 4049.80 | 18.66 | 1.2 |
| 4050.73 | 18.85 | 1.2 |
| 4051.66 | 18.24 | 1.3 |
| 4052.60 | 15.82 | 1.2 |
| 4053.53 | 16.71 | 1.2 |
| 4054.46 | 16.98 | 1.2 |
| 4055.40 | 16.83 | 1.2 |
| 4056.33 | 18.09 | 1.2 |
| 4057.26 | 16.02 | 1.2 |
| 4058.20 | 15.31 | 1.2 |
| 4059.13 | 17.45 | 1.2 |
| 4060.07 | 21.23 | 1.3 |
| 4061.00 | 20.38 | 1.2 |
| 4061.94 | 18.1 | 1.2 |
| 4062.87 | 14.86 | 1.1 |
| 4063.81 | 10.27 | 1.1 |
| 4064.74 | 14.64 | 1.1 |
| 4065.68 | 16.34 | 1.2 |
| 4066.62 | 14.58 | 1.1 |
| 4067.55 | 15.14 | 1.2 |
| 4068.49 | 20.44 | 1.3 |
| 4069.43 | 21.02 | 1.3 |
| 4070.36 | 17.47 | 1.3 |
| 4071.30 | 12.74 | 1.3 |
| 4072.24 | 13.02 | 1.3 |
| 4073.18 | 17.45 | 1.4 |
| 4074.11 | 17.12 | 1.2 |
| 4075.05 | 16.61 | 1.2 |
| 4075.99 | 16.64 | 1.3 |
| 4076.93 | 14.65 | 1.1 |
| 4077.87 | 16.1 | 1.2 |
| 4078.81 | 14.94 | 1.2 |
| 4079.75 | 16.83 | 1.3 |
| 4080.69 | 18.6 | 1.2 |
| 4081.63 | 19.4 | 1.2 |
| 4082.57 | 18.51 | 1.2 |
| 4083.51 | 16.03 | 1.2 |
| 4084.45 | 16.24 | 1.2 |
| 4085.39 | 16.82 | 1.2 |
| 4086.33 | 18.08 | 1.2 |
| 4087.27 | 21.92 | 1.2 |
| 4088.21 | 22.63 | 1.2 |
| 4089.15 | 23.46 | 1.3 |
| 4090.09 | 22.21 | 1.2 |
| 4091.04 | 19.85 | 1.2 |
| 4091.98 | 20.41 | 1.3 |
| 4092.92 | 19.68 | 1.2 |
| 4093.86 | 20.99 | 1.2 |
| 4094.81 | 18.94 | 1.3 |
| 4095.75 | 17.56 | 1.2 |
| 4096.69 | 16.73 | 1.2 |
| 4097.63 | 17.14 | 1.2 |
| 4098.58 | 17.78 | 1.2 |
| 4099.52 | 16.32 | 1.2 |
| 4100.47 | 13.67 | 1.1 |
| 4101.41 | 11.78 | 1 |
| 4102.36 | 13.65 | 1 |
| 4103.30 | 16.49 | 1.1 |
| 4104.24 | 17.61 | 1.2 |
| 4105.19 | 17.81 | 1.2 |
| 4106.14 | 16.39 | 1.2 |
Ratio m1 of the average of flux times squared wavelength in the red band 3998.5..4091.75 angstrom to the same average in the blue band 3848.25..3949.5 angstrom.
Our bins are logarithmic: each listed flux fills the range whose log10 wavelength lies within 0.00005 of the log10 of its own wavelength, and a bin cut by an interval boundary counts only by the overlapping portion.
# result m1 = 1.68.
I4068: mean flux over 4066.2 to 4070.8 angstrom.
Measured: 17.8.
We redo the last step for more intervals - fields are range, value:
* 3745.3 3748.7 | 6.4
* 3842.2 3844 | 10.2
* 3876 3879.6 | 11.8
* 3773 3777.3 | 14.7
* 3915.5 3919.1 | 13.4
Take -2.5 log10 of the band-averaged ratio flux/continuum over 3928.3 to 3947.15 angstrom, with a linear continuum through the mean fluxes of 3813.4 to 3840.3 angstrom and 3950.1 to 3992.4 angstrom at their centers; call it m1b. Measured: 0.49 mag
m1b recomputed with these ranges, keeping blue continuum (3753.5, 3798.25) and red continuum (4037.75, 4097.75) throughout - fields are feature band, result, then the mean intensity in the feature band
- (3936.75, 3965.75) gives 0.34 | 11.5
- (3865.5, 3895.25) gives 0.27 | 11.4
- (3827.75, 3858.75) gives 0.39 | 9.74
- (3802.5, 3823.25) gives 0.14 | 11.9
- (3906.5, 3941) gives 0.42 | 10.3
